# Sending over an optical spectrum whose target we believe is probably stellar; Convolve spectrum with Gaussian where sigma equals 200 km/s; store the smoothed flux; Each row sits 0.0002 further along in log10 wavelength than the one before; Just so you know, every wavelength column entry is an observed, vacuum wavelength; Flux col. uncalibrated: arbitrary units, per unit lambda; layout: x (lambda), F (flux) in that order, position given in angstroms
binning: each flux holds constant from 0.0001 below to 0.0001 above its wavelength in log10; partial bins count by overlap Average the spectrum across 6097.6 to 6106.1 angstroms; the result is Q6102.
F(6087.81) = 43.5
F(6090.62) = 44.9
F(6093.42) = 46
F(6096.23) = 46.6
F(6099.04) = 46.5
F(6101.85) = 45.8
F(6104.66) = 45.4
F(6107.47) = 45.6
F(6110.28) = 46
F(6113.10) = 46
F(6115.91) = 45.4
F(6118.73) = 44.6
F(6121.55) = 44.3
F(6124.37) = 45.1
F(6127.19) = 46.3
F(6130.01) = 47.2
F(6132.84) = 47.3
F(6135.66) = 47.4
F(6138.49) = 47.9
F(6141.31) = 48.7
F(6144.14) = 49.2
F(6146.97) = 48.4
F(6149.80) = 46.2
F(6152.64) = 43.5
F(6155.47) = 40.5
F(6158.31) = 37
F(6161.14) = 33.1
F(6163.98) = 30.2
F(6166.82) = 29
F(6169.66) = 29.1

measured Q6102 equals 45.9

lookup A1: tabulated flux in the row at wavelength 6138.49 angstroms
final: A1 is 47.9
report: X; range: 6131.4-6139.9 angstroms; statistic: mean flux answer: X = 47.5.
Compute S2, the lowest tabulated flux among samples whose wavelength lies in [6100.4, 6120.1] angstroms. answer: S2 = 44.6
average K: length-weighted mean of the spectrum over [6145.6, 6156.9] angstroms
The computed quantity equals 44.6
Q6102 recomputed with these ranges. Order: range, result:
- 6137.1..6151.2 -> 48.1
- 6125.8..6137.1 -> 47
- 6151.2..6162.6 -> 38.5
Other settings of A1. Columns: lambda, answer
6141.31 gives 48.7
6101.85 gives 45.8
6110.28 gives 46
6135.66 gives 47.4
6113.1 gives 46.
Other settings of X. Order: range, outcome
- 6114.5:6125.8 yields 44.9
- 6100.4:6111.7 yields 45.7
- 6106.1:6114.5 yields 45.9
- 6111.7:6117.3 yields 45.7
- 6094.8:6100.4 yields 46.5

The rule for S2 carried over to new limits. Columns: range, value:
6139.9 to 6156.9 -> 40.5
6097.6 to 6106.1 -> 45.4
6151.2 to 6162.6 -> 33.1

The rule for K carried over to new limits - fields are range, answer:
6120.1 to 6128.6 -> 45.2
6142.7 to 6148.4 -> 48.8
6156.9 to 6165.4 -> 33.4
